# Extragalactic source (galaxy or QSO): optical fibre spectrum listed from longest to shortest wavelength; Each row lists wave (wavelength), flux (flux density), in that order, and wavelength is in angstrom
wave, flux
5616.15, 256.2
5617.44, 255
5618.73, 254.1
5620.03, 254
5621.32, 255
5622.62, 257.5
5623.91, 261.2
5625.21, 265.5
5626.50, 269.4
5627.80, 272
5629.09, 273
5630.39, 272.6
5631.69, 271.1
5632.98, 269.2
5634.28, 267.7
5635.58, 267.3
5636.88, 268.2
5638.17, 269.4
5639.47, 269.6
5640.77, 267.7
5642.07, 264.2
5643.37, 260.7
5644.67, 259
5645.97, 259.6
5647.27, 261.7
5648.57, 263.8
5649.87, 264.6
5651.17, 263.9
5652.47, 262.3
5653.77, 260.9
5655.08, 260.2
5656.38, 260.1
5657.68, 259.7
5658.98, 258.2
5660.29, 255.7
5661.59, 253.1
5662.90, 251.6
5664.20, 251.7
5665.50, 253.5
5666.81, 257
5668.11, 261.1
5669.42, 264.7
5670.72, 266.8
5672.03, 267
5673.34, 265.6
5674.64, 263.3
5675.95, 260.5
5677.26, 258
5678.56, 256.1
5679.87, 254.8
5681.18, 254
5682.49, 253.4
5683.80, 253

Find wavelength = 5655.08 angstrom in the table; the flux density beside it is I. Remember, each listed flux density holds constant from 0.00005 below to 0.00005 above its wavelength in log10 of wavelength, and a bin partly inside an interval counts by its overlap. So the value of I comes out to 260.2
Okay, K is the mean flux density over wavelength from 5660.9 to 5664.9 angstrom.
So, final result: 253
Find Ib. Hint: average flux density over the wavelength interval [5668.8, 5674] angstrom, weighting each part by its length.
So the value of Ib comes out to 266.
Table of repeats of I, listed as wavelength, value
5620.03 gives 254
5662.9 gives 251.6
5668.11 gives 261.1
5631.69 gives 271.1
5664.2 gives 251.7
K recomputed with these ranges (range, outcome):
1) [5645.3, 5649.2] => 262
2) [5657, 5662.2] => 257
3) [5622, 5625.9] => 262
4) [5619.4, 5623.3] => 256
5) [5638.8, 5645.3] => 264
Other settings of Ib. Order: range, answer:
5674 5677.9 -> 260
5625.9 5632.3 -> 271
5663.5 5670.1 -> 258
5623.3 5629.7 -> 268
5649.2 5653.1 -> 264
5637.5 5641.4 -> 269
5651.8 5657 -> 261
